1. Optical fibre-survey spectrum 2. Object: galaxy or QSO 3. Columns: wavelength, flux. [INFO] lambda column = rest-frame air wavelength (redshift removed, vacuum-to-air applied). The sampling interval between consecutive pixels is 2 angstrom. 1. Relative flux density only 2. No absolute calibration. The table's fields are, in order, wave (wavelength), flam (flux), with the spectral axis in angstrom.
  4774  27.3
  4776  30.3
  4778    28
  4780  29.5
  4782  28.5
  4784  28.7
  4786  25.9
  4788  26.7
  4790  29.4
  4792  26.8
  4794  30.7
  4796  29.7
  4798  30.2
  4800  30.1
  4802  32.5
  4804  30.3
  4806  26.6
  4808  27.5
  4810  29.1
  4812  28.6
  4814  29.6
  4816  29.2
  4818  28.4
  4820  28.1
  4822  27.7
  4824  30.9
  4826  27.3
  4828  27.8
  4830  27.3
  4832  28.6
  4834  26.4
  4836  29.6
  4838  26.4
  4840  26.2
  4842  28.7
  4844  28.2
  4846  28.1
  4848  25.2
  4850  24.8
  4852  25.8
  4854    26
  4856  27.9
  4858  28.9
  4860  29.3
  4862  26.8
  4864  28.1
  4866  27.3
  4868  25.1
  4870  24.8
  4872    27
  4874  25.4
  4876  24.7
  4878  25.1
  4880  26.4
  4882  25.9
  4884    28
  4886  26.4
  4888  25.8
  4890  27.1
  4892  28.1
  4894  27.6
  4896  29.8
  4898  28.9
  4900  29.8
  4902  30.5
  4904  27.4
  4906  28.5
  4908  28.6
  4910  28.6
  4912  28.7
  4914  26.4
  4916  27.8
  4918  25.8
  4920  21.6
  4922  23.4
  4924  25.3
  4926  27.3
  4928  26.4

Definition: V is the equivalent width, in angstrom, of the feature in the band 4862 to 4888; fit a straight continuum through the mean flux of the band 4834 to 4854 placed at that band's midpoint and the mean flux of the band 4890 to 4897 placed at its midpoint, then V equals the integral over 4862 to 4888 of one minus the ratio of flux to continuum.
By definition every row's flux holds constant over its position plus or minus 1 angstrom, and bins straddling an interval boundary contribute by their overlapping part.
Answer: 1.5 angstrom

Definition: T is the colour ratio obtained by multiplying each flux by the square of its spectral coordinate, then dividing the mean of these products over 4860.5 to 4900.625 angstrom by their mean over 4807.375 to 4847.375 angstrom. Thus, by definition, 1.0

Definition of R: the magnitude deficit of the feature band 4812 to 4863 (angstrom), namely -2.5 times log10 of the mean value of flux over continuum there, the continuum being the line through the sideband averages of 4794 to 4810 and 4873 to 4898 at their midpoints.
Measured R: 0.03 mag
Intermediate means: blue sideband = 29.6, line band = 27.7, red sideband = 26.8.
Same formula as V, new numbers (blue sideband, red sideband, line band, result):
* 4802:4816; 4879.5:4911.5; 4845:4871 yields 1.5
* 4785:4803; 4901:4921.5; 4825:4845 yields 0.6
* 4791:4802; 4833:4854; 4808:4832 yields -0.1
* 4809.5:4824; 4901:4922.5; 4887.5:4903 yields -0.6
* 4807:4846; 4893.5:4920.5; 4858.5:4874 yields 0.7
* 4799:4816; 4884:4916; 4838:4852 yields 1.0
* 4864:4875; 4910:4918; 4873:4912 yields -1.0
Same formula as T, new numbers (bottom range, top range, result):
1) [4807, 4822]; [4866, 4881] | 0.92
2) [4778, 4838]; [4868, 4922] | 0.98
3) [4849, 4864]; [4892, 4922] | 1.04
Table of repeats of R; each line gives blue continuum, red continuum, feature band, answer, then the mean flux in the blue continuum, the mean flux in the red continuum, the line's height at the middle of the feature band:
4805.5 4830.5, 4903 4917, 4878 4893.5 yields 0.05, 28.4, 28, 28.1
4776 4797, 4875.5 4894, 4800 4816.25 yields -0.04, 28.5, 26.5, 28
